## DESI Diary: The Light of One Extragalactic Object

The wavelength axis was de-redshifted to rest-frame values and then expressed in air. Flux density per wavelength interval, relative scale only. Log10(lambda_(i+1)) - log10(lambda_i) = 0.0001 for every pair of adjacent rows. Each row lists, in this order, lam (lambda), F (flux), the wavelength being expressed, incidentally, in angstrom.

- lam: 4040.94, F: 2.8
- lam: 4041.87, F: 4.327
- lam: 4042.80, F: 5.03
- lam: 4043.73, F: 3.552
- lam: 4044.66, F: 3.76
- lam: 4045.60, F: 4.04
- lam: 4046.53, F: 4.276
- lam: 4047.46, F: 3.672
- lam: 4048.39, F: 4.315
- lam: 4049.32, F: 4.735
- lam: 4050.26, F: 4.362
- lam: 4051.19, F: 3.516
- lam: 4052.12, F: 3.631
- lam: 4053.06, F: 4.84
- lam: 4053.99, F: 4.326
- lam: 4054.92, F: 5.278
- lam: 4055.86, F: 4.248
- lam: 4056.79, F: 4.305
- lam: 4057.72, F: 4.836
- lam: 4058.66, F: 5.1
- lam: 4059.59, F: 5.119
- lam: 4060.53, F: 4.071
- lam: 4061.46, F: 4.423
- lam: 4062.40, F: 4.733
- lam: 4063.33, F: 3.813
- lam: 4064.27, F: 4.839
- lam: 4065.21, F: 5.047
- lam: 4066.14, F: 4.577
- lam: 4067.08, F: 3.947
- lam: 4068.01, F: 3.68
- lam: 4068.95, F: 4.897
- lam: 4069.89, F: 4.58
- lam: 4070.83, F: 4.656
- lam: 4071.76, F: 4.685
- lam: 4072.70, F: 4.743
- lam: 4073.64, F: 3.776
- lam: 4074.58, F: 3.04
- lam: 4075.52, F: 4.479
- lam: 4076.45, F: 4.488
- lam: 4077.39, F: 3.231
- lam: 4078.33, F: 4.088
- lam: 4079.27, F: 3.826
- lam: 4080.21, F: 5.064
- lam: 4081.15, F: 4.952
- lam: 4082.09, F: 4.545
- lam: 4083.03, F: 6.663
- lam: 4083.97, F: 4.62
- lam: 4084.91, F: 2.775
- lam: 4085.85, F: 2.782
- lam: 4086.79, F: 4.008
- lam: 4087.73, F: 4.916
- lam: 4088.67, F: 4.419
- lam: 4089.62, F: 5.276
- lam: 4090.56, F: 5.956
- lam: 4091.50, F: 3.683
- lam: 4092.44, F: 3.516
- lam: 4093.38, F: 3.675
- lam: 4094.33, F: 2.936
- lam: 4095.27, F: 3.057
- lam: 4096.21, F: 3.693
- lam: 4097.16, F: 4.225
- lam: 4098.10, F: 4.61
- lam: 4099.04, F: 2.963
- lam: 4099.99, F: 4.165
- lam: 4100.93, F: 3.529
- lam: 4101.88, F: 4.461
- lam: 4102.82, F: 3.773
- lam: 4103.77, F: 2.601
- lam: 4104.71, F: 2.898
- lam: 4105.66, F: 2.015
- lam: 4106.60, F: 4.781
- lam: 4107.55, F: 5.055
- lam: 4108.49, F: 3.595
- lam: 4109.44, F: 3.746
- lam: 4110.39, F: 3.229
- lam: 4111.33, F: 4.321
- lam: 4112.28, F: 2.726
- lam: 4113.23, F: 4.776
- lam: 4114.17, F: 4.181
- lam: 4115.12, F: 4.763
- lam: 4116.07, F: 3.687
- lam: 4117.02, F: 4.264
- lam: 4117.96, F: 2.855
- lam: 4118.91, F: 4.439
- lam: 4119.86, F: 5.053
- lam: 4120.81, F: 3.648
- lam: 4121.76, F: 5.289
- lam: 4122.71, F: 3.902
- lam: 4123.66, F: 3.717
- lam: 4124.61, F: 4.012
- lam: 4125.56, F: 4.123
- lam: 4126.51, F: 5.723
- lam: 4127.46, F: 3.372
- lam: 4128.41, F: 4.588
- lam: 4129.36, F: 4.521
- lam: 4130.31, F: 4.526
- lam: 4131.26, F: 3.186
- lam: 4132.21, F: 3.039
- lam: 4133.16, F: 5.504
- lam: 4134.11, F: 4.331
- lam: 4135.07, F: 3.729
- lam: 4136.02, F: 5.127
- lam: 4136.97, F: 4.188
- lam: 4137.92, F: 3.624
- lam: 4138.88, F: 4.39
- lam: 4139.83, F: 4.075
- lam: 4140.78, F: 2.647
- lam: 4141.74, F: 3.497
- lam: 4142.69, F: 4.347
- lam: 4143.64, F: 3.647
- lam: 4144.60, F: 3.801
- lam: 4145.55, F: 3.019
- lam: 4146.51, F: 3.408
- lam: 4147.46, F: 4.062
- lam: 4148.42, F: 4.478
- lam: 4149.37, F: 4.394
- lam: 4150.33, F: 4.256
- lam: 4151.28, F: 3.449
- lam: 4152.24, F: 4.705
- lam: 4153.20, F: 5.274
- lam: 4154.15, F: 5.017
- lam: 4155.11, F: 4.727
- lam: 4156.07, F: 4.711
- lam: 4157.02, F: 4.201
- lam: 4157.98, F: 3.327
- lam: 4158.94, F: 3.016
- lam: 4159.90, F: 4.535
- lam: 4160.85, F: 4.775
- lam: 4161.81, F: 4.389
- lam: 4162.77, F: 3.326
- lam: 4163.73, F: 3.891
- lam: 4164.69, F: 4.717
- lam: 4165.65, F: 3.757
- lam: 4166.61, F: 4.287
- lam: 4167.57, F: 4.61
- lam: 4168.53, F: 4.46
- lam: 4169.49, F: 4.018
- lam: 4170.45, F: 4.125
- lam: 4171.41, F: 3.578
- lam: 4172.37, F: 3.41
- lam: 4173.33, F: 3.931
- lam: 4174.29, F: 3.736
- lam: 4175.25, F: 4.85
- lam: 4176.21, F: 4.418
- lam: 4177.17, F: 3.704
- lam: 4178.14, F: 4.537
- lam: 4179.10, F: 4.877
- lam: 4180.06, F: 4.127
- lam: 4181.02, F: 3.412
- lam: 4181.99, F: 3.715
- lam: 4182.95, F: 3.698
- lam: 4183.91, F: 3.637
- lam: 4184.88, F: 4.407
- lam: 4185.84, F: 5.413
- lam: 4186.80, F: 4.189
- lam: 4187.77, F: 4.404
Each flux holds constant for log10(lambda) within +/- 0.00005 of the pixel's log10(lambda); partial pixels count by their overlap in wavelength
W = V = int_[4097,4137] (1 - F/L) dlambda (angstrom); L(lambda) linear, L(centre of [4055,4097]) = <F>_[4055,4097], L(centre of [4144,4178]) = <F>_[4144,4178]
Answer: 1.9 angstrom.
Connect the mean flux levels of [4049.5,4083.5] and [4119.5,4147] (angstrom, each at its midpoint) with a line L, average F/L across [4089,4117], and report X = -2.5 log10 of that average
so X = 0.10 mag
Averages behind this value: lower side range 4.46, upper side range 4.07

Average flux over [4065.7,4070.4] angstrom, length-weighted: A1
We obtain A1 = 4.33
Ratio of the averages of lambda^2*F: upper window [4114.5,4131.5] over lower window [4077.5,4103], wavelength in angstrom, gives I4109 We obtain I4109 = 1.03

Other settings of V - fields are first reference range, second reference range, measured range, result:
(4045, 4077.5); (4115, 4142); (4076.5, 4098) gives 0.4 angstrom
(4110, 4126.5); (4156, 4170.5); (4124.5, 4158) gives -0.3 angstrom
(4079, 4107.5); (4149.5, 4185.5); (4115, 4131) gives -0.6 angstrom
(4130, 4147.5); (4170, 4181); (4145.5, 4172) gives -1.2 angstrom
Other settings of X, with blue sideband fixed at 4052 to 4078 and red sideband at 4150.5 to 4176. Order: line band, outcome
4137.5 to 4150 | 0.12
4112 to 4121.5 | 0.05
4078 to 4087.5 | 0.01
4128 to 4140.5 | 0.02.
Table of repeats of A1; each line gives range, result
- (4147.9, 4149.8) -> 4.43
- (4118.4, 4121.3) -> 4.36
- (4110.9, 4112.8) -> 3.52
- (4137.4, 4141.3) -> 3.68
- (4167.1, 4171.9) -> 4.16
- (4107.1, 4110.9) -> 3.91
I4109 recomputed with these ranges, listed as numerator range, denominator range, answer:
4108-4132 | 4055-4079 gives 0.96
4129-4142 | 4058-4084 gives 0.93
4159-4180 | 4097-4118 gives 1.13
